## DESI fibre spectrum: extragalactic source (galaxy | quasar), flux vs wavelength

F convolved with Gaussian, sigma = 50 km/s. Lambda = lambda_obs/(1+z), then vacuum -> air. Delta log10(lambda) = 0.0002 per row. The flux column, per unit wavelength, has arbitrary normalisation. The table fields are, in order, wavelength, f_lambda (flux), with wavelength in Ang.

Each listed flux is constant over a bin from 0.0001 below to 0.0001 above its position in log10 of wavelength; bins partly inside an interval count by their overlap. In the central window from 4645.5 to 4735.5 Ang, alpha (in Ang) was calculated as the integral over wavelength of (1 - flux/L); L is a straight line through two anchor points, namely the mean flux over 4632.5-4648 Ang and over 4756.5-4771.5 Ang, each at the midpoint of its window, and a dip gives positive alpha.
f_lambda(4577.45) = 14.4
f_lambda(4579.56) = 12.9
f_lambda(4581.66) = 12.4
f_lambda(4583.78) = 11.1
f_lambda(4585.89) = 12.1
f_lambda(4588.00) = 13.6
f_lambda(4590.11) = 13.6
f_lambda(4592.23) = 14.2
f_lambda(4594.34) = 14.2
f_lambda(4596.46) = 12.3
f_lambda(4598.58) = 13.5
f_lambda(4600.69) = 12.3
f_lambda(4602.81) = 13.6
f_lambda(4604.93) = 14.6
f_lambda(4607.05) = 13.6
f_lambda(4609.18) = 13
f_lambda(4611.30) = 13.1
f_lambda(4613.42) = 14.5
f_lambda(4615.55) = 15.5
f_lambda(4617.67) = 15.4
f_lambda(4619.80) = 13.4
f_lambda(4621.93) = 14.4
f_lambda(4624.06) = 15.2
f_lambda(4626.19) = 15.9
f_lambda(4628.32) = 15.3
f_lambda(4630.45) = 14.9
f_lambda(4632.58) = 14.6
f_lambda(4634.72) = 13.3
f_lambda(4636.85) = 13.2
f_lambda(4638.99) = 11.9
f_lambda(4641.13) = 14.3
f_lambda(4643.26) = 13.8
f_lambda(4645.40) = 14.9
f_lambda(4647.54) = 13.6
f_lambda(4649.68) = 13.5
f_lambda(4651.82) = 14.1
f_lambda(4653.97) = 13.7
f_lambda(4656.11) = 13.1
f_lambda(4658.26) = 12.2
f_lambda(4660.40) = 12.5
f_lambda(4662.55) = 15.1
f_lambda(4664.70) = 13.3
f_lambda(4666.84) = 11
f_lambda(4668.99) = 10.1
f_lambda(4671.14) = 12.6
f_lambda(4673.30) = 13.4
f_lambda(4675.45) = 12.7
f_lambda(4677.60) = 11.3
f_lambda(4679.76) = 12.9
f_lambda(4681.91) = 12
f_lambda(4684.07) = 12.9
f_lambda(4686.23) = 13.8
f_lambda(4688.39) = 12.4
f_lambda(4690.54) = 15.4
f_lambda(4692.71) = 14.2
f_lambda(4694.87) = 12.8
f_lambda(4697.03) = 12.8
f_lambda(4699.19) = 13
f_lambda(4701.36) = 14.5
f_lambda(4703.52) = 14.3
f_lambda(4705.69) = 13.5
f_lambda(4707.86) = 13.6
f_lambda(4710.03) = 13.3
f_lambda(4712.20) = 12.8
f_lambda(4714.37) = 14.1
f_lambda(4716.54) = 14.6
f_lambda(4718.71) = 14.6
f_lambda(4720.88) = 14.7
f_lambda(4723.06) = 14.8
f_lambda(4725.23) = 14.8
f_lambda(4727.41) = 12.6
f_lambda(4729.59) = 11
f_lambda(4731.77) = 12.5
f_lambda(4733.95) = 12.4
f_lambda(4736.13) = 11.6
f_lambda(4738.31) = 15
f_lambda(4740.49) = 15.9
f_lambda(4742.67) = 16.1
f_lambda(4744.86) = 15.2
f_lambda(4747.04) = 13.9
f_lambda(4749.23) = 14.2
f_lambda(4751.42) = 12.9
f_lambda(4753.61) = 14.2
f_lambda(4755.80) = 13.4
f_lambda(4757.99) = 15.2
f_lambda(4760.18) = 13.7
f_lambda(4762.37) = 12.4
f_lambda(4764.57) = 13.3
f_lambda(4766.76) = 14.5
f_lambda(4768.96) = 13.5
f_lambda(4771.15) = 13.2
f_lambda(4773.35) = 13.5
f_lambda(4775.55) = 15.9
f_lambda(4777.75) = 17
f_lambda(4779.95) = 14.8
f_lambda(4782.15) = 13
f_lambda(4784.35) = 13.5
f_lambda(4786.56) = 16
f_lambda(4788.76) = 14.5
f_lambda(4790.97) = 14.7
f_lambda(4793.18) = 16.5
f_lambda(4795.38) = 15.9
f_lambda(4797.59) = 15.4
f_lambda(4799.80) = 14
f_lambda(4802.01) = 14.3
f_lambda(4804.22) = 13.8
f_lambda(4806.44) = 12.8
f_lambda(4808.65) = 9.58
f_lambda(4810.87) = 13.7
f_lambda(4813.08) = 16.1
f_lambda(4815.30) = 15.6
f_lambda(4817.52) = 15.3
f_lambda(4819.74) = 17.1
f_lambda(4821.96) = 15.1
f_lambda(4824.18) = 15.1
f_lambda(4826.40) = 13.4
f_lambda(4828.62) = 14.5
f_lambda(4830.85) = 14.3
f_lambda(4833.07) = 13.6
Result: 2.82 Ang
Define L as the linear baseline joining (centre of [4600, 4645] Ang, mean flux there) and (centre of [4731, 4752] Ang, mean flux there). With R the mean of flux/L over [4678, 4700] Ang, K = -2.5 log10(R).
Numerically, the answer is 0.072 mag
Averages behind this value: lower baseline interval 14.1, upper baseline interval 14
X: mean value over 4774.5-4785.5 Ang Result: 14.8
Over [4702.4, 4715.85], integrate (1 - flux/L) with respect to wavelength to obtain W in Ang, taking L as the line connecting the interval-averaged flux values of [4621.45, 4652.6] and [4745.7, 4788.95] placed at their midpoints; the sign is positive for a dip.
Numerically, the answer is 0.5 Ang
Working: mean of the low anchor 14.2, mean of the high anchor 14.1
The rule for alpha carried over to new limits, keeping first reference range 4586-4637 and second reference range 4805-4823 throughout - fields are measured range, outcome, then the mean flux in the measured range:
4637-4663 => 1.1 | 13.5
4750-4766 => 0.8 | 13.6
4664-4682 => 2.6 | 12.1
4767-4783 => -0.1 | 14.4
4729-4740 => 1.2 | 12.8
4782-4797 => -0.7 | 15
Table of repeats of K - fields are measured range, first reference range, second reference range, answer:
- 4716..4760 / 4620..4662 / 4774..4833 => 0.03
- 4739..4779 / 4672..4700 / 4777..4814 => -0.03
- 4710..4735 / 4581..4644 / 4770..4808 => 0.06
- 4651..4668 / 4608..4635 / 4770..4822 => 0.11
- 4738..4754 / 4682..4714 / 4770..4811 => -0.06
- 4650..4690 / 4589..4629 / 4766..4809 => 0.11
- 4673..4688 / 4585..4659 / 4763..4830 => 0.11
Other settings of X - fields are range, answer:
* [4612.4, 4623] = 14.6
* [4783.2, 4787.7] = 14.7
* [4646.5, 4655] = 13.7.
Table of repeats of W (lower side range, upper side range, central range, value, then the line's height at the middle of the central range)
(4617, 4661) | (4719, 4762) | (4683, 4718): 0.71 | 13.9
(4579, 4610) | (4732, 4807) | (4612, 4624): -1.22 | 13.3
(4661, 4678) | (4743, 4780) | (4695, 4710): -0.51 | 13.1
